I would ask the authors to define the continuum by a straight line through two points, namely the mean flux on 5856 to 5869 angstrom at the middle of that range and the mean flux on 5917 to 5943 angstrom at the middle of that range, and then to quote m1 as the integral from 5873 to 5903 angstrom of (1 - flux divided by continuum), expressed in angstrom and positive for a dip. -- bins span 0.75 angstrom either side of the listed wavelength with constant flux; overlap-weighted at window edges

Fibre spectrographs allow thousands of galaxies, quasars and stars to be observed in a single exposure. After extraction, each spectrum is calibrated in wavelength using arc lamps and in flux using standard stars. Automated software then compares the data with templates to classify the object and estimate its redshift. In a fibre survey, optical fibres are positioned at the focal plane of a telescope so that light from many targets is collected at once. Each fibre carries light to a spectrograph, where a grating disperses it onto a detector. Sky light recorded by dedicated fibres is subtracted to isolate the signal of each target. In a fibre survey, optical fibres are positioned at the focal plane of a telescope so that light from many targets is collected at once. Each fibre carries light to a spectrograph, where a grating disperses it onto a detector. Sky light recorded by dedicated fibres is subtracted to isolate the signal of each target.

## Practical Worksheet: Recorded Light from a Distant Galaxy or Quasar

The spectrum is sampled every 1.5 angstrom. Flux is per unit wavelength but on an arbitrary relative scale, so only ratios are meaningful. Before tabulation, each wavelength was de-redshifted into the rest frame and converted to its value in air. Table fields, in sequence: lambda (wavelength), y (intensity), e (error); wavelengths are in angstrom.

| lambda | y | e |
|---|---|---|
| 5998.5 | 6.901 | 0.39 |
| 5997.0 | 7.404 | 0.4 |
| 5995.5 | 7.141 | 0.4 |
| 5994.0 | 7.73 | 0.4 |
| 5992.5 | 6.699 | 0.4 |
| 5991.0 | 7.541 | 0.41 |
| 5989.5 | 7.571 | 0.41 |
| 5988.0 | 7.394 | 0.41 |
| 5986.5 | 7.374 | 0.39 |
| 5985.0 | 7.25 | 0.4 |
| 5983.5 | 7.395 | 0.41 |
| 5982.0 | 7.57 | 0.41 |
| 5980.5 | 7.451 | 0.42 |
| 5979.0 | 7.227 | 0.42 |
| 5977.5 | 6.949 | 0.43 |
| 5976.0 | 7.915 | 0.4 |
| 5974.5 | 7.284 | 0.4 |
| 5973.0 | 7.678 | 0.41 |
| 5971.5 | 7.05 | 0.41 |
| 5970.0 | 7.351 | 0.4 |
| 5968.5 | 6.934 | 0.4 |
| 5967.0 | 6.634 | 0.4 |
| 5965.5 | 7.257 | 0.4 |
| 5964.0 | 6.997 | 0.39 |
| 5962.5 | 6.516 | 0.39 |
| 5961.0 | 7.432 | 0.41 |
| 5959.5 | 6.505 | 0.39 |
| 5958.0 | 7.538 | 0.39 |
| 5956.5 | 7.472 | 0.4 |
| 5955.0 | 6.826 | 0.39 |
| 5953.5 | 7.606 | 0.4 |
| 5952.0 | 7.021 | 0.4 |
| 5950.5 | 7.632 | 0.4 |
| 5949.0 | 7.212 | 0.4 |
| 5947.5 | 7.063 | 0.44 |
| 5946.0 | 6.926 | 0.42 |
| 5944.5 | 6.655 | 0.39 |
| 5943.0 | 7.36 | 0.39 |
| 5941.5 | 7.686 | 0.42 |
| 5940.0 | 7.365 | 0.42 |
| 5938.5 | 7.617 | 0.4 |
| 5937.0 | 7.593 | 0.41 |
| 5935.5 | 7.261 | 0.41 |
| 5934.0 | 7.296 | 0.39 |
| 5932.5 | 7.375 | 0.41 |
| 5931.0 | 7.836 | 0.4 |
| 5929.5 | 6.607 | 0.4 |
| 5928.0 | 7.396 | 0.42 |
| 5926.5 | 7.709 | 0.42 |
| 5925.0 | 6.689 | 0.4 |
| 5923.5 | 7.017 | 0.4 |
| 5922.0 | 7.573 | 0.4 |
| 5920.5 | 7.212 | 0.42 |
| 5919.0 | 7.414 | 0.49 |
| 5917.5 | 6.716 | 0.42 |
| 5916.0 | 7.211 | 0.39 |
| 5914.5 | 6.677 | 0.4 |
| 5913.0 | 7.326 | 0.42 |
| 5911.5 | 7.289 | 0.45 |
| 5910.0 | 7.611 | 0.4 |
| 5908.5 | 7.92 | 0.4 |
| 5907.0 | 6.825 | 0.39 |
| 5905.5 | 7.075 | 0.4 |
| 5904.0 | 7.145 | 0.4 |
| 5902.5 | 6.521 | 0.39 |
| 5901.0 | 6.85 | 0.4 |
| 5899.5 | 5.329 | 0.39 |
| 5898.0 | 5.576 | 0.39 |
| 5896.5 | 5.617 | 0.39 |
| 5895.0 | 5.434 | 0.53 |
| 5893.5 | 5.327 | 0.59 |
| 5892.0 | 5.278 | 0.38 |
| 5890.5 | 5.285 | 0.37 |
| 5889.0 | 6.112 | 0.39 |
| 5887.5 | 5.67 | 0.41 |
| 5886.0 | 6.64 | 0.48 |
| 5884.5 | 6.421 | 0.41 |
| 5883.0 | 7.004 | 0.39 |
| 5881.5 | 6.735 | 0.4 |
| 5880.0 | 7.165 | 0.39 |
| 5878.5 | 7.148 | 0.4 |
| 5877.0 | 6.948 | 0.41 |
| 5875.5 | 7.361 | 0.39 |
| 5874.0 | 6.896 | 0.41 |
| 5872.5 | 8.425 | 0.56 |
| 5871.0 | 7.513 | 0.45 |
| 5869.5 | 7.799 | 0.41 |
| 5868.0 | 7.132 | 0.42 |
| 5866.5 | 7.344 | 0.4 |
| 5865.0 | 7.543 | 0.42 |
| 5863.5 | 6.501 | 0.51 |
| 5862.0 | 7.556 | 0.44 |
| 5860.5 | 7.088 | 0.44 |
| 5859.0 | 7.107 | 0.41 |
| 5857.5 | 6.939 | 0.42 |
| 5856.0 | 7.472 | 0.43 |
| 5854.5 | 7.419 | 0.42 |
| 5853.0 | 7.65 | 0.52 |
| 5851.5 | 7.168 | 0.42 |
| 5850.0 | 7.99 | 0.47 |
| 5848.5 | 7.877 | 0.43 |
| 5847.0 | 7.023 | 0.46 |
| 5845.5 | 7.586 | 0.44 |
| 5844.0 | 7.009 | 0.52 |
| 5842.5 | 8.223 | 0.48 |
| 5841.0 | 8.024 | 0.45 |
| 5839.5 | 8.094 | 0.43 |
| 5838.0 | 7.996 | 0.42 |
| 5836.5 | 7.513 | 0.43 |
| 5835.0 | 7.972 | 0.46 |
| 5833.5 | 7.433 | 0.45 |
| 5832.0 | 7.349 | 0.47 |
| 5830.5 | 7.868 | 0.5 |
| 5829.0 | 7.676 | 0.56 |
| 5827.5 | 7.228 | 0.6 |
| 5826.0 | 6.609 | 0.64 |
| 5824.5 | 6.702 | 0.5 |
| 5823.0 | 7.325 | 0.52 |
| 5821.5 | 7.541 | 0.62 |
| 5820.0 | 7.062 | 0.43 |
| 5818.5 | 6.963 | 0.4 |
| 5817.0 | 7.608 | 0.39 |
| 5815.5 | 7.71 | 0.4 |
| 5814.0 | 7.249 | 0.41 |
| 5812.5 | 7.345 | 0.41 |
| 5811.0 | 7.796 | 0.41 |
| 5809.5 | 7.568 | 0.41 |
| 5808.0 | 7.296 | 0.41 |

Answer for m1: 3.9 angstrom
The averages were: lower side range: 7.18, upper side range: 7.32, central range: 6.28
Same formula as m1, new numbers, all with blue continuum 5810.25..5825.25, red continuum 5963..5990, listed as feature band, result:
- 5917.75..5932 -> 0.09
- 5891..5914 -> 2.65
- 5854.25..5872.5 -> -0.03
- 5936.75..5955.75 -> 0.07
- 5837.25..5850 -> -0.73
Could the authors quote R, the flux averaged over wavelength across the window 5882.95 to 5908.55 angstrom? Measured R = 6.16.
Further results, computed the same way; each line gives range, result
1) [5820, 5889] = 7.31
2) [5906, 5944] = 7.3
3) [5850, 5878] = 7.34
